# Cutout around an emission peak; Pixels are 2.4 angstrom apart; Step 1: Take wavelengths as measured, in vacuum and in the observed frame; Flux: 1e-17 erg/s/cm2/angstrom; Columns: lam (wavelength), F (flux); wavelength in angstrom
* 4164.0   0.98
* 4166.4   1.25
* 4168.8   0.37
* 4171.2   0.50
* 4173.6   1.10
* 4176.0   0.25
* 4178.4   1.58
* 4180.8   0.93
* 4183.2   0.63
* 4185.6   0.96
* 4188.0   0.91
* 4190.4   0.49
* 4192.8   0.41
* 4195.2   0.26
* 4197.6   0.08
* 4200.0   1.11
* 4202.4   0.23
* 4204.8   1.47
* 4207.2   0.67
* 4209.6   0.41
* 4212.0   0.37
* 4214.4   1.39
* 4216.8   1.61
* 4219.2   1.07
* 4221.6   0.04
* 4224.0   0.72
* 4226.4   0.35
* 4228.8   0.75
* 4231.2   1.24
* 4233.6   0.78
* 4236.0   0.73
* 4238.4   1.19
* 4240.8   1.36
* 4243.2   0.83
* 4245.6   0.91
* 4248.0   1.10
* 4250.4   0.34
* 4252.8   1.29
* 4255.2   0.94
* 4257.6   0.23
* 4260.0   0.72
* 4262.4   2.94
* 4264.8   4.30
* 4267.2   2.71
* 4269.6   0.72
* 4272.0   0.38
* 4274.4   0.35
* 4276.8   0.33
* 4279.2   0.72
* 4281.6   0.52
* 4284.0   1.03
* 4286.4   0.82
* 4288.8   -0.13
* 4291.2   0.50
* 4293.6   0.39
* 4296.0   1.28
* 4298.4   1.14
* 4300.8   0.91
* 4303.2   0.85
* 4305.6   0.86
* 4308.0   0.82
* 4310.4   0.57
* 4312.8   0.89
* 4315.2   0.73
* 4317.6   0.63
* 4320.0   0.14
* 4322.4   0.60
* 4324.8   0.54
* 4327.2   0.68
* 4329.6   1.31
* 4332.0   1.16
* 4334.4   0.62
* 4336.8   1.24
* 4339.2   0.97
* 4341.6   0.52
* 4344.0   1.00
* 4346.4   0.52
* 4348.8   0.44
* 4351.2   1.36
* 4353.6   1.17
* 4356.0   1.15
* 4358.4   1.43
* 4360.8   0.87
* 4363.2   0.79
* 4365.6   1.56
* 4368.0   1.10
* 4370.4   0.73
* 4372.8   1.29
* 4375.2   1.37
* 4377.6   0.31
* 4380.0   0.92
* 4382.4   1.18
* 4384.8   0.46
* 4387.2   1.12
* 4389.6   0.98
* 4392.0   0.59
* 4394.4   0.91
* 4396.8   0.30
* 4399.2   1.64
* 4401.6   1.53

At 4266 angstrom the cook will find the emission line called [O II] 3727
